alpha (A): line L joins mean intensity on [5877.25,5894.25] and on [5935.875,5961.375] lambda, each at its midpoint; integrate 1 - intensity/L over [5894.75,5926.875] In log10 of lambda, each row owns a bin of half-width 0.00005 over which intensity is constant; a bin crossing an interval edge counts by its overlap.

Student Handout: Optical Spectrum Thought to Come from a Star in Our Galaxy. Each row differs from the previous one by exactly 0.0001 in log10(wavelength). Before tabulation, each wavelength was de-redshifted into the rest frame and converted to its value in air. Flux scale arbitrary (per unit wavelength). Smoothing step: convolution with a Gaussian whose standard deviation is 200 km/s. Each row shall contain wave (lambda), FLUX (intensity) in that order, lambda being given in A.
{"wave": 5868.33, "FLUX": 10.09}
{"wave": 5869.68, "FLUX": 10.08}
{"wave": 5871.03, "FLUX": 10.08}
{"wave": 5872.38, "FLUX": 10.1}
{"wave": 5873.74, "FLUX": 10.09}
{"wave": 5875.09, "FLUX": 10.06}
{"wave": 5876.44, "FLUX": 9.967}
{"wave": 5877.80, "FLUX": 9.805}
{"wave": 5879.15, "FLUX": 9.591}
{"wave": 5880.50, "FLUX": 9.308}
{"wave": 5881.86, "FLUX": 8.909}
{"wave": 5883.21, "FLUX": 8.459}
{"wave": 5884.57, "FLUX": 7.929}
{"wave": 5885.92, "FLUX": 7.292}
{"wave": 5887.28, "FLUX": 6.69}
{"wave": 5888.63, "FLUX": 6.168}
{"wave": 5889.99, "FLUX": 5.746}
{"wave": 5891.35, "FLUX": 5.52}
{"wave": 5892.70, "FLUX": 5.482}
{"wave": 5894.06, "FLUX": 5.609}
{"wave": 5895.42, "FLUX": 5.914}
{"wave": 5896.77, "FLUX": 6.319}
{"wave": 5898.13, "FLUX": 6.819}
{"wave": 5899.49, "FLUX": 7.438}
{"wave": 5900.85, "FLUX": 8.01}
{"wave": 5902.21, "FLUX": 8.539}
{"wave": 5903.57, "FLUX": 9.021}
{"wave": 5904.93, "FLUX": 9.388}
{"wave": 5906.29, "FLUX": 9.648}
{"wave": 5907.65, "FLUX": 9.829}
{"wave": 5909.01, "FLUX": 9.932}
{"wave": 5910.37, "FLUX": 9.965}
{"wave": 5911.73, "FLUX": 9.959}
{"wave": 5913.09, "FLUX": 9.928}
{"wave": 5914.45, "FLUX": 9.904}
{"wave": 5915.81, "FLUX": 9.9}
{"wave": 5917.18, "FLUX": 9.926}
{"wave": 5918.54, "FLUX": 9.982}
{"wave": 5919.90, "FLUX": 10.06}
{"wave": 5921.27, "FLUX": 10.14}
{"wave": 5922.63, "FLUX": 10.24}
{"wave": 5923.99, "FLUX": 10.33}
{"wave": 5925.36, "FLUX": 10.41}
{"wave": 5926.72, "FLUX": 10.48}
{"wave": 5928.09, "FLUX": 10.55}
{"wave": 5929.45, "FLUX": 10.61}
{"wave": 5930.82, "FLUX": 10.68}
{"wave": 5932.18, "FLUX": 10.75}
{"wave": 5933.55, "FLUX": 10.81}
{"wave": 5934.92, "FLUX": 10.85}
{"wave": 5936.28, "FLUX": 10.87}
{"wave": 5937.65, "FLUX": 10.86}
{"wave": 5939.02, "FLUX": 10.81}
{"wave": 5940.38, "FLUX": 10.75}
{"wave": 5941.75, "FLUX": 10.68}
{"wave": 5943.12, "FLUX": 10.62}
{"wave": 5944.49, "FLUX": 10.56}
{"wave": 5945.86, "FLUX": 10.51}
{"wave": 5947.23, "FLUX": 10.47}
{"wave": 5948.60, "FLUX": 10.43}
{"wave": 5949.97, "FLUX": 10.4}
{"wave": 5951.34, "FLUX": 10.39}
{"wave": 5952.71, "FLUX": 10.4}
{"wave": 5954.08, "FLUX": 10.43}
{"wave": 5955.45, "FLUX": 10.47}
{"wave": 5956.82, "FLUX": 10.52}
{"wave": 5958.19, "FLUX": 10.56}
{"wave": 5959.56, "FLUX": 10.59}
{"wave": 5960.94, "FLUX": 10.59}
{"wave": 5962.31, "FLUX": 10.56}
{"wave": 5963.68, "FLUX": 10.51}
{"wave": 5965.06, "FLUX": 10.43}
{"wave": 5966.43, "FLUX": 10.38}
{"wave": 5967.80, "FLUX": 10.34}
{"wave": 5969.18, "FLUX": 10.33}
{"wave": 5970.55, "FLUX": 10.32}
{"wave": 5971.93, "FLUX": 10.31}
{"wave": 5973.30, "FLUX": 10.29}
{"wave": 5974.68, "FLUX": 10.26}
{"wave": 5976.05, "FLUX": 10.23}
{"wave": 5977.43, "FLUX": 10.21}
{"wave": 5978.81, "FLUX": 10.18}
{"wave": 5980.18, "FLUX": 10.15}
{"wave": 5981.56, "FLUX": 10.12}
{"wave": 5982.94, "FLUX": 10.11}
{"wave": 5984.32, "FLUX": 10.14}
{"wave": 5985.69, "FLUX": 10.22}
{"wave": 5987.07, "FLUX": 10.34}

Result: -1.9 A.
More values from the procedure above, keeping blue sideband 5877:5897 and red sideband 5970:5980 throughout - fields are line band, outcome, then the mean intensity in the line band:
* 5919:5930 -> -2.3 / 10.3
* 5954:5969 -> -1.1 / 10.5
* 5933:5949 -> -2.8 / 10.7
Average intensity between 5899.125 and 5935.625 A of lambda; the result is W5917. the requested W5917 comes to 9.92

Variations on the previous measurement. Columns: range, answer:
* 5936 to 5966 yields 10.6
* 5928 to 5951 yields 10.7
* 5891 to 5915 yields 8.21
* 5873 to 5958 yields 9.4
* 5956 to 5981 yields 10.4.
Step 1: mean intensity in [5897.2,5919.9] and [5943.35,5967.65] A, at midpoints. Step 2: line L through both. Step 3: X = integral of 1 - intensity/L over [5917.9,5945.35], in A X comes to -1.94 A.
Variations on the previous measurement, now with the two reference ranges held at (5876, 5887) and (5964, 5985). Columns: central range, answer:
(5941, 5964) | -1.4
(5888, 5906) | 4.1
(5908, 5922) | -1.0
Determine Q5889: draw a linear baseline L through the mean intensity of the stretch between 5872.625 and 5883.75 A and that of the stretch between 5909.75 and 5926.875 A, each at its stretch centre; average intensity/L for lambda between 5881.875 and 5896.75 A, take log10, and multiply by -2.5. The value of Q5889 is 0.42 mag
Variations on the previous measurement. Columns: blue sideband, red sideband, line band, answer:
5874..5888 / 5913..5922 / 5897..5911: 0.09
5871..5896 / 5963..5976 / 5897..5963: -0.09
